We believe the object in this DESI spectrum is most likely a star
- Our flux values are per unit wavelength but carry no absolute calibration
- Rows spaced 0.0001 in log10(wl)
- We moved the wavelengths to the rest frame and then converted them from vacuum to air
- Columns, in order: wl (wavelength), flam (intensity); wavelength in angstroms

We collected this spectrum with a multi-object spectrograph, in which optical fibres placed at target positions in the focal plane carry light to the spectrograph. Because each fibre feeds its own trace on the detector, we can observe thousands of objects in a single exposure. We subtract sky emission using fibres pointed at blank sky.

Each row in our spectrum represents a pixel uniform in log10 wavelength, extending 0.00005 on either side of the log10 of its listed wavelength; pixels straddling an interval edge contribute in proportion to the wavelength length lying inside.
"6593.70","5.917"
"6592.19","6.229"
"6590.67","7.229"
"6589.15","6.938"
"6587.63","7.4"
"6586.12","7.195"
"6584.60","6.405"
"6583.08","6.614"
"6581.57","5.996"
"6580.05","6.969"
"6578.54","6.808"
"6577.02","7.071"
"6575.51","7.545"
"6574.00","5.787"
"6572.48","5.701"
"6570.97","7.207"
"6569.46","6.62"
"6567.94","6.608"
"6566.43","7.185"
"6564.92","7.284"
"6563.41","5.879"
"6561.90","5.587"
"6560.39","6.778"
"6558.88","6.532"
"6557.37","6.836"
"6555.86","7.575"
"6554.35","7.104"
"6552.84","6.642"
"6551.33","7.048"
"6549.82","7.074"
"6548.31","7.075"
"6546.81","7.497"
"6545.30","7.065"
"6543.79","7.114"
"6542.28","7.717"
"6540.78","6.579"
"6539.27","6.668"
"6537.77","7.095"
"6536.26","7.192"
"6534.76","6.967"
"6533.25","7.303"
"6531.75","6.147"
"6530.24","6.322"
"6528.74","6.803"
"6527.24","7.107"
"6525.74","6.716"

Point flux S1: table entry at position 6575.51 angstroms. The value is 7.545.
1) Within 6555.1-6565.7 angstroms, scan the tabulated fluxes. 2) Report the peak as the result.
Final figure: 7.575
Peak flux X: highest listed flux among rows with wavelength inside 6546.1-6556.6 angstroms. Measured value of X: 7.575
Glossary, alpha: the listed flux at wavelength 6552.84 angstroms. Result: 6.642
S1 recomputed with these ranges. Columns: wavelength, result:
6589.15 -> 6.938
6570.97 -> 7.207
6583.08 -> 6.614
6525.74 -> 6.716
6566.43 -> 7.185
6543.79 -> 7.114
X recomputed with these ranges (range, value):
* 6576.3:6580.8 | 7.071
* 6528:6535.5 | 7.303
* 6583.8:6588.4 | 7.4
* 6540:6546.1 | 7.717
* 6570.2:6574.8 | 7.207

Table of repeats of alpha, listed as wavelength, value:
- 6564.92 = 7.284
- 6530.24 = 6.322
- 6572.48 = 5.701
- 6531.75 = 6.147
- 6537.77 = 7.095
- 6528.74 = 6.803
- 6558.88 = 6.532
